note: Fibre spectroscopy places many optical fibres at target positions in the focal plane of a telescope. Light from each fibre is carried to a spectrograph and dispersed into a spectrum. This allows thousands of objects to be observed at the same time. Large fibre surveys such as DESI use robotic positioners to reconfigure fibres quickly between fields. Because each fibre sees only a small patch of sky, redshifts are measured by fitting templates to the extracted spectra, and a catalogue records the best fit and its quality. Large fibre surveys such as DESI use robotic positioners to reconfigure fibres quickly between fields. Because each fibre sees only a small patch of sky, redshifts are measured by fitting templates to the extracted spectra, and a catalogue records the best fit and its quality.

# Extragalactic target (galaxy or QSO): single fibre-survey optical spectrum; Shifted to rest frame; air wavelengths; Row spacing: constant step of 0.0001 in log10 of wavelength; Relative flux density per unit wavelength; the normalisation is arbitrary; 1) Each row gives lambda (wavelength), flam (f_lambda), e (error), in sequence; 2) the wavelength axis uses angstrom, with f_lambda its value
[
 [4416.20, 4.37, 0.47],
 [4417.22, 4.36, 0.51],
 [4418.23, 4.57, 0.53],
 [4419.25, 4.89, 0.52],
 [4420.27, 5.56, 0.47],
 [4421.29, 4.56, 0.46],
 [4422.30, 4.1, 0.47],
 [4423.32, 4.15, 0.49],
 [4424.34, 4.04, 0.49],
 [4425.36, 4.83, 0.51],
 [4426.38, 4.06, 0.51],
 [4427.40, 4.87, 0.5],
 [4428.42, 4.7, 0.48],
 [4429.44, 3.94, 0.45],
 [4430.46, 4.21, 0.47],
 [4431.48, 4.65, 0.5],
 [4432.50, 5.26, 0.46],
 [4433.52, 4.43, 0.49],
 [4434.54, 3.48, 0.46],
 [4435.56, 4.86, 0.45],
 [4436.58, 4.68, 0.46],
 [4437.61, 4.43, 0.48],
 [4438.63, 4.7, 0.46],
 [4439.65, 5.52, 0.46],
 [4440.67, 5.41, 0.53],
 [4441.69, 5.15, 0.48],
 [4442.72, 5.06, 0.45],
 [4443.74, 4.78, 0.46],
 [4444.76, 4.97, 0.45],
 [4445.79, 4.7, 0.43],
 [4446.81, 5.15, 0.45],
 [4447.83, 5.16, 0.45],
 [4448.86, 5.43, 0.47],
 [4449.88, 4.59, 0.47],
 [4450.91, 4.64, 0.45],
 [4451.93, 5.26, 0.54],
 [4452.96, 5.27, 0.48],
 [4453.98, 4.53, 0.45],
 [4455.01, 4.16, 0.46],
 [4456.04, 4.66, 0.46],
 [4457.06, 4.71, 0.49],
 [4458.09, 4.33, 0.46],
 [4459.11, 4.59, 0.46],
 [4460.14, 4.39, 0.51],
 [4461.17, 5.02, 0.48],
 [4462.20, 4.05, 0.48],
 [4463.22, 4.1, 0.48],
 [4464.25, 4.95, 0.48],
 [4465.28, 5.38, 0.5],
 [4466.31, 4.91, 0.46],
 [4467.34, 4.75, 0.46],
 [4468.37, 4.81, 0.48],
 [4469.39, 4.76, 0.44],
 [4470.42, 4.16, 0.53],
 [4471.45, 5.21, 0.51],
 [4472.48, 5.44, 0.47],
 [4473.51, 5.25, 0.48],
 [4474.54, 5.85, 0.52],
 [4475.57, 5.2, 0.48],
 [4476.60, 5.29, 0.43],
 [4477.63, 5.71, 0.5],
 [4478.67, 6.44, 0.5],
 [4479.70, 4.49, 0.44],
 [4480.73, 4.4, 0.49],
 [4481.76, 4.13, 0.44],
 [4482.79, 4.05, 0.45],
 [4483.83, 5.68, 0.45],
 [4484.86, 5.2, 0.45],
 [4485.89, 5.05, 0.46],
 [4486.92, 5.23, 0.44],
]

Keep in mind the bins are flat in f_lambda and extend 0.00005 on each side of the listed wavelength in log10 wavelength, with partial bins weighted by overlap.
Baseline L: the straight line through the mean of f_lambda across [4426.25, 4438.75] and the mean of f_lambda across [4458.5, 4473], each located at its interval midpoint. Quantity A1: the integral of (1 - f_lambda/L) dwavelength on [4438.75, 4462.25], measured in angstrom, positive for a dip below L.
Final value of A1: -1.2 angstrom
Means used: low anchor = 4.49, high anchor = 4.75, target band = 4.86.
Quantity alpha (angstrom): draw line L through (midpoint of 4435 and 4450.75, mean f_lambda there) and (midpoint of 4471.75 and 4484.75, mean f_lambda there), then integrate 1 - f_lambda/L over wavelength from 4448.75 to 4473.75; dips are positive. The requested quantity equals 1.5 angstrom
